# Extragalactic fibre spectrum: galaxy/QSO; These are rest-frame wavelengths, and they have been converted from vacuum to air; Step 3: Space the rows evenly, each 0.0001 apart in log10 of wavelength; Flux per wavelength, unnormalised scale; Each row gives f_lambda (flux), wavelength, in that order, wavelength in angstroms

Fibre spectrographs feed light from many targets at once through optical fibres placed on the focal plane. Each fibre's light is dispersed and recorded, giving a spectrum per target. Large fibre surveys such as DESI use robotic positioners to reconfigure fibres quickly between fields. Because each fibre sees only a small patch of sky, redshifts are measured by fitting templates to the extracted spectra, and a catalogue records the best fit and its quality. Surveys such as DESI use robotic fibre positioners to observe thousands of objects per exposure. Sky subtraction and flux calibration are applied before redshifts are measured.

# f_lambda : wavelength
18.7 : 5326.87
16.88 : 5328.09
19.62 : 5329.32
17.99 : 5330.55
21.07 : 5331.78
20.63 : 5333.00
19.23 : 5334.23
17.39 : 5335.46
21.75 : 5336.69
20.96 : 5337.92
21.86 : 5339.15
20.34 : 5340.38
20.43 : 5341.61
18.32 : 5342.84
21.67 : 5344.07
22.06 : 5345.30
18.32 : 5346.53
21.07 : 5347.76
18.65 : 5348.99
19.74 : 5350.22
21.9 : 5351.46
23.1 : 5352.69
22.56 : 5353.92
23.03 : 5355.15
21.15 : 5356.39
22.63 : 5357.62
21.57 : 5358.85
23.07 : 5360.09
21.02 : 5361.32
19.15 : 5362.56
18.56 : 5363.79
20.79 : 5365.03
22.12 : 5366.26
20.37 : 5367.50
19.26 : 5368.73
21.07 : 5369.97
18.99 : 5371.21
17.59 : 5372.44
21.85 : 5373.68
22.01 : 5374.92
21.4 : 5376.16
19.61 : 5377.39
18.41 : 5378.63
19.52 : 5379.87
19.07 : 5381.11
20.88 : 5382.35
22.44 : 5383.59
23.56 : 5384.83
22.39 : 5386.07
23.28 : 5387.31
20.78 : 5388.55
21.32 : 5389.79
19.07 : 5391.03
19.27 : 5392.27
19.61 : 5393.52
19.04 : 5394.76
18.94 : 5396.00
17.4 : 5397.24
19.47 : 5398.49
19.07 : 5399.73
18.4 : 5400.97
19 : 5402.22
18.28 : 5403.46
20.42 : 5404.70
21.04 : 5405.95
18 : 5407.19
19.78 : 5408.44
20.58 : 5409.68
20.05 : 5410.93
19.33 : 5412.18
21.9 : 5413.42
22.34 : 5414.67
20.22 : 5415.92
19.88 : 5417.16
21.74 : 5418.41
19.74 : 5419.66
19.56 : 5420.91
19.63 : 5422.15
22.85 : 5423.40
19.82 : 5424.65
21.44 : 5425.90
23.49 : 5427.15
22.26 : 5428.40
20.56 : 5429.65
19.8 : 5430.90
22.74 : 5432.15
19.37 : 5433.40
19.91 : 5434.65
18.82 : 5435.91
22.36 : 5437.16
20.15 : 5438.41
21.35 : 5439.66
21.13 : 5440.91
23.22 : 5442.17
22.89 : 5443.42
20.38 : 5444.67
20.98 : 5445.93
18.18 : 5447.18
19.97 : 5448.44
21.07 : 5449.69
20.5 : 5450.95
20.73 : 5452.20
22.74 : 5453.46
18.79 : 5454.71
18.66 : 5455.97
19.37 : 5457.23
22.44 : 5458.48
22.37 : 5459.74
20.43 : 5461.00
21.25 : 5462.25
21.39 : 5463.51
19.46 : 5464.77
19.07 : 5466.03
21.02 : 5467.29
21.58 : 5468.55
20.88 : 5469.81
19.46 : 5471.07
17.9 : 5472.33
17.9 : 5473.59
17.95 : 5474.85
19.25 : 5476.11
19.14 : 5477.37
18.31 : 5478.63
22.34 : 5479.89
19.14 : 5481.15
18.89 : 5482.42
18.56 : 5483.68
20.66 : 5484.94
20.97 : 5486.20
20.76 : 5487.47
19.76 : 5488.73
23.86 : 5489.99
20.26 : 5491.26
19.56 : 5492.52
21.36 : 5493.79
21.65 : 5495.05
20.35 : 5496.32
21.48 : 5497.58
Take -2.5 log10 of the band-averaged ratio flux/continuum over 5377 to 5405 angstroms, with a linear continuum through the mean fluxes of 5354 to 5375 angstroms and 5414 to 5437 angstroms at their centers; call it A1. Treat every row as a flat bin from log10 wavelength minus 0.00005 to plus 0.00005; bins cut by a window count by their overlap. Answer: 0.05 mag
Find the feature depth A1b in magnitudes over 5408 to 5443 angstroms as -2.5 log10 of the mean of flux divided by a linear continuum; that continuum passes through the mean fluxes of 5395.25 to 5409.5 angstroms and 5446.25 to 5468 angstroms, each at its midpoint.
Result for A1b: -0.06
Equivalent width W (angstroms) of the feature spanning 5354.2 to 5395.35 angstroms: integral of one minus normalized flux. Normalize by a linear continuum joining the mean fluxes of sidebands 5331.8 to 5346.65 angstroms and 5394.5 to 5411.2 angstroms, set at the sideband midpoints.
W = -2.11 angstroms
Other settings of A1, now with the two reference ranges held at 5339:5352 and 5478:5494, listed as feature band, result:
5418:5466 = -0.03 mag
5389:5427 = 0.02 mag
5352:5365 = -0.06 mag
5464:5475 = 0.04 mag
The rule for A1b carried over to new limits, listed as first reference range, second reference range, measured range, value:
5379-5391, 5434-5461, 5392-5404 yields 0.13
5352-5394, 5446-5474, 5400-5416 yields 0.04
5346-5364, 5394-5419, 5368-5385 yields 0.01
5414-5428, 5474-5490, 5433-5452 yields -0.01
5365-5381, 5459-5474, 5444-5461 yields -0.01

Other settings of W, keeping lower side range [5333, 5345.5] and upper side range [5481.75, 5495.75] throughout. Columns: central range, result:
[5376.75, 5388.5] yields -0.3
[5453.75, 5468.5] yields 0.0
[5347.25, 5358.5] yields -0.6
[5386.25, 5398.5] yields 0.3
